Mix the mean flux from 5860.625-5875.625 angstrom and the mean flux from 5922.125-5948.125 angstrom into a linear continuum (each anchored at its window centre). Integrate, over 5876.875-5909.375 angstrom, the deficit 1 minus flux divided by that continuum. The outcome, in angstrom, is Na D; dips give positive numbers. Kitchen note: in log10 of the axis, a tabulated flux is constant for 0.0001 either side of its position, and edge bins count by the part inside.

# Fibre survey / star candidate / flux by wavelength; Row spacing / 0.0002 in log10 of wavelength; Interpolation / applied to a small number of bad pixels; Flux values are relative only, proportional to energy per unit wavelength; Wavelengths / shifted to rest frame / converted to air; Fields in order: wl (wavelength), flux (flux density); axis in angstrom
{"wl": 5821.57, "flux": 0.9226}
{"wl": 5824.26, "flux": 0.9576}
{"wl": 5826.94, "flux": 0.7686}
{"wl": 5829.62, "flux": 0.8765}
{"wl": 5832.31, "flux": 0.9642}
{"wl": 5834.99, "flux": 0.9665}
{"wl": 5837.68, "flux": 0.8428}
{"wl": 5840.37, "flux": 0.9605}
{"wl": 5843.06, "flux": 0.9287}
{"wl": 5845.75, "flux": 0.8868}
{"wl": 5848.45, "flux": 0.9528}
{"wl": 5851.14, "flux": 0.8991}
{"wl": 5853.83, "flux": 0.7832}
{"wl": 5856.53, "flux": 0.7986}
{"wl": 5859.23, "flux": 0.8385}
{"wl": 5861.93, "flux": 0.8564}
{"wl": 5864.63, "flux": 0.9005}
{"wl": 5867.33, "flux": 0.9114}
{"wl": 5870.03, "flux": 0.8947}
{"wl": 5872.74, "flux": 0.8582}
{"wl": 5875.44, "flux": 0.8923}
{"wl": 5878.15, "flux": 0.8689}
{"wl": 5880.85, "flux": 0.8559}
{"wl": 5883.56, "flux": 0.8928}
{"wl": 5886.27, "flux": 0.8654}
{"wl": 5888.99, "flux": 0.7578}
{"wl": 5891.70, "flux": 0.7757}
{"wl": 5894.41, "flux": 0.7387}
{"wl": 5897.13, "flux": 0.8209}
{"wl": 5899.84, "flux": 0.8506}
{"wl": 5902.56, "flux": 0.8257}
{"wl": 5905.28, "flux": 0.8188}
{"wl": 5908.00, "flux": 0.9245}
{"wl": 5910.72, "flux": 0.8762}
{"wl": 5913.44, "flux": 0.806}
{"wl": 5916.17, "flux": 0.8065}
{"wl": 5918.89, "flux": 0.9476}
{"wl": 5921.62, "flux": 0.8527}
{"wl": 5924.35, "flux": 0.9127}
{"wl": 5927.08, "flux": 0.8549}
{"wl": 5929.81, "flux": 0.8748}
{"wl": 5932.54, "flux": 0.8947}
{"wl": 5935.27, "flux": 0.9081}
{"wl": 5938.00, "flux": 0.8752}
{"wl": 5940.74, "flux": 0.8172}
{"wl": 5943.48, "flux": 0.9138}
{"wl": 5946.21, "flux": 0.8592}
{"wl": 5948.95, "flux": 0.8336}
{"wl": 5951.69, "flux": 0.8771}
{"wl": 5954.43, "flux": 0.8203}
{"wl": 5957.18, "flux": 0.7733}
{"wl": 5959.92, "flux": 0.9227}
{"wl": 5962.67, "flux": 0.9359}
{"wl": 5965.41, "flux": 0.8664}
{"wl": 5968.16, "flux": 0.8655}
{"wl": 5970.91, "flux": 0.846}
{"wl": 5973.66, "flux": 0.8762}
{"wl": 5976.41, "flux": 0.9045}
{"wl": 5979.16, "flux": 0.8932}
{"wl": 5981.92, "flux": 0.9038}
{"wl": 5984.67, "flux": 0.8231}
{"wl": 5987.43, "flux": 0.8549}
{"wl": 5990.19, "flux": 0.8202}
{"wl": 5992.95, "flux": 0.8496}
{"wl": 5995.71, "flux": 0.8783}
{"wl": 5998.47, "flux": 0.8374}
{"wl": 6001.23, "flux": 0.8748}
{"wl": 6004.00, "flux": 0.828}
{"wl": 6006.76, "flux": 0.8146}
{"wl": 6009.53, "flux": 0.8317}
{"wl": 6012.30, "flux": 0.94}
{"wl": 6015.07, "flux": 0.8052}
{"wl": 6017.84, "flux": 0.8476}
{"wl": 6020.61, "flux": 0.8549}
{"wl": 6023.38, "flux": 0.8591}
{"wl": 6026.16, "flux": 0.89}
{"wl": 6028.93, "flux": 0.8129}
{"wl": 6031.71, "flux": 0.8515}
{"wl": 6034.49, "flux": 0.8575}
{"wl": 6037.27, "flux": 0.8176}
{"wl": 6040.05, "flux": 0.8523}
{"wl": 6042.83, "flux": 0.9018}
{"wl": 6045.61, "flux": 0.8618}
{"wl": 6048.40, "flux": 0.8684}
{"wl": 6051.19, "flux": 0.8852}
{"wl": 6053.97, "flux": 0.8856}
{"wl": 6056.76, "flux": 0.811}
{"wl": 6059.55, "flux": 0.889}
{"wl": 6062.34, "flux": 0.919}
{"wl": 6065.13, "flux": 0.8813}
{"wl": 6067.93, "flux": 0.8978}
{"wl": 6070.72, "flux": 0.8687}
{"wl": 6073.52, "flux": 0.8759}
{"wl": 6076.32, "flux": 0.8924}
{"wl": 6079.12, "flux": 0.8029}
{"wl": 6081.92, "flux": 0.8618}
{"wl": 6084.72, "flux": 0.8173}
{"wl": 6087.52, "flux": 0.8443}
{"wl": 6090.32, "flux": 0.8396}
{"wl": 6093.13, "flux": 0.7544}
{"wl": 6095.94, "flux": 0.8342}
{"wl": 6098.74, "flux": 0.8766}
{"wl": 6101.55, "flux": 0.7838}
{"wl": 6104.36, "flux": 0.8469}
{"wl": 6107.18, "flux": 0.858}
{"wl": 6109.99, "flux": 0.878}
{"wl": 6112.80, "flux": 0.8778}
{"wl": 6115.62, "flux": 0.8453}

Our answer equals 1.8 angstrom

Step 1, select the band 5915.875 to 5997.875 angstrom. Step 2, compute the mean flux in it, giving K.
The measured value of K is 0.869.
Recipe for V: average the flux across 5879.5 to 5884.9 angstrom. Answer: 0.875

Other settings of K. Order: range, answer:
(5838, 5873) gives 0.882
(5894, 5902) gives 0.813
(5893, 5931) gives 0.851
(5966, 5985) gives 0.876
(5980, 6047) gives 0.853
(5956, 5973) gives 0.87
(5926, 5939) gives 0.883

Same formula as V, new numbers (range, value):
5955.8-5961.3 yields 0.847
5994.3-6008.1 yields 0.847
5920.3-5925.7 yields 0.882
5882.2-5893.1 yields 0.822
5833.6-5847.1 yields 0.917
